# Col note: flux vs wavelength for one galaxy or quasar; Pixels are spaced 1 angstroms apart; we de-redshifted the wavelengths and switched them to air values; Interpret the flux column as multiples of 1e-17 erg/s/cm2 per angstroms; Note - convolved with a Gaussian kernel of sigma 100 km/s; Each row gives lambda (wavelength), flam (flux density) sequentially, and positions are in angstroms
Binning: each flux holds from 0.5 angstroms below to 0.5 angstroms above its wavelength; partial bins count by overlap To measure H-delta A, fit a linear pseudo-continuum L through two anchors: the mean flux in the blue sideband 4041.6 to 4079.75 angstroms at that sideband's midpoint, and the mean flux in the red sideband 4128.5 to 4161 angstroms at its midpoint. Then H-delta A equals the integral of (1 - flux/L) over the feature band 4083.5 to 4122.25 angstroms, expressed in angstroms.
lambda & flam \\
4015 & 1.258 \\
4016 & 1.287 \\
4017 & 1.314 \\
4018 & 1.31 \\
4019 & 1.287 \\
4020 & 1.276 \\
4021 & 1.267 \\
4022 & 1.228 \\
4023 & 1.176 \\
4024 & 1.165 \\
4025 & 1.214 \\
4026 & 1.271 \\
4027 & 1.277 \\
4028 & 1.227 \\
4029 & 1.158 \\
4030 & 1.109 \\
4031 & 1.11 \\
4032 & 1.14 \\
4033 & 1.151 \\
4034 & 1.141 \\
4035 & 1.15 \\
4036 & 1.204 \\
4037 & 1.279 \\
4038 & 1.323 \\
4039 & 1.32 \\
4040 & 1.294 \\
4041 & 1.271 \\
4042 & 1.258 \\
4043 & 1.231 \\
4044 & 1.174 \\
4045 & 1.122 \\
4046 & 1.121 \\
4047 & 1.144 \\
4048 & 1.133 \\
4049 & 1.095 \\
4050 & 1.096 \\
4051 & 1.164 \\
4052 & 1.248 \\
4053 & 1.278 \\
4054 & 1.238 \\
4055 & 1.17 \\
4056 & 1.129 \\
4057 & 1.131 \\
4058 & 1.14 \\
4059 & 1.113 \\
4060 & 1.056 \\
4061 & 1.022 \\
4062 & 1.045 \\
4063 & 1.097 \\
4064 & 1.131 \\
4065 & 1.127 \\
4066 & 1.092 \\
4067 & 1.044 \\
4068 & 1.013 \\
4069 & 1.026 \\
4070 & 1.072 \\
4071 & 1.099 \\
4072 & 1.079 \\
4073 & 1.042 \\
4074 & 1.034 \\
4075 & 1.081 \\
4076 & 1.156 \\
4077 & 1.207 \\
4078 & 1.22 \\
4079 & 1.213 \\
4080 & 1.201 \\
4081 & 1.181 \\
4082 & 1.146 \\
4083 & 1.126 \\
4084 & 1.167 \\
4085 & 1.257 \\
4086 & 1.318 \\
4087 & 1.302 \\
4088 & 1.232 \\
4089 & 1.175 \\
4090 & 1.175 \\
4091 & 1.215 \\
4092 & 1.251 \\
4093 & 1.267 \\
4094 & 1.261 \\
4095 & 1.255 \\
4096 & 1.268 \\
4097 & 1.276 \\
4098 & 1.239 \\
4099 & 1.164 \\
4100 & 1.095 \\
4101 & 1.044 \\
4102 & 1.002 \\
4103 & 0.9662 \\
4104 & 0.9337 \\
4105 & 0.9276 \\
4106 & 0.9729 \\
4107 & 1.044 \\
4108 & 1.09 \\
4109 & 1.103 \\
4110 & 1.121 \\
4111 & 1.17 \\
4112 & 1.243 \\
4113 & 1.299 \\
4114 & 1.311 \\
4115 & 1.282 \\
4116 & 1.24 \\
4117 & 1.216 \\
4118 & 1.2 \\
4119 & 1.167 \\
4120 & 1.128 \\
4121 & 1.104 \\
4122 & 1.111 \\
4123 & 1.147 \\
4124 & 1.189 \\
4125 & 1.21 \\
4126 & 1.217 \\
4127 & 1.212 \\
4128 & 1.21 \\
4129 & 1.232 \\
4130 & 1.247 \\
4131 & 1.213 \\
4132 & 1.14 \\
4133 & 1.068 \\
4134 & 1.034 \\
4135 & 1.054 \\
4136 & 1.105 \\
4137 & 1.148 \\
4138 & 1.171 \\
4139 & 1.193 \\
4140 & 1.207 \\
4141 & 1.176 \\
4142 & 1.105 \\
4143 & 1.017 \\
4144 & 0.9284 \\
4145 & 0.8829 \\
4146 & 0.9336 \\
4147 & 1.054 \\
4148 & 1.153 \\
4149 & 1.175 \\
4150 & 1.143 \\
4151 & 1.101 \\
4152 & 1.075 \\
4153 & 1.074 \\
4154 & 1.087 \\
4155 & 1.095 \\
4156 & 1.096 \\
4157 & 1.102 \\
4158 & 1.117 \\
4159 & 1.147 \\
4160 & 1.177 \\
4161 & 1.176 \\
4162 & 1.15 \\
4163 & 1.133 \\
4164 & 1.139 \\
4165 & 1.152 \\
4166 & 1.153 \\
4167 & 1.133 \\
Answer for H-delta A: -1.8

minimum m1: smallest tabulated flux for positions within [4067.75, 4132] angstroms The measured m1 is 0.9276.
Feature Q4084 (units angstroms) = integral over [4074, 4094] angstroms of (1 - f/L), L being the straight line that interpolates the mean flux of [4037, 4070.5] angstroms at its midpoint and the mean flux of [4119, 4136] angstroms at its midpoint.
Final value -0.8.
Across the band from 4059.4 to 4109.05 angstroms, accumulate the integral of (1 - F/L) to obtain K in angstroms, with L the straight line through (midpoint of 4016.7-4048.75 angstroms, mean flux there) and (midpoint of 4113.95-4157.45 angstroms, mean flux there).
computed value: 1.8 angstroms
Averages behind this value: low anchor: 1.21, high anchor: 1.13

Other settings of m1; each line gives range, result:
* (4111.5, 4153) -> 0.8829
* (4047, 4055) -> 1.095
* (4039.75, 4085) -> 1.013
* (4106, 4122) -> 0.9729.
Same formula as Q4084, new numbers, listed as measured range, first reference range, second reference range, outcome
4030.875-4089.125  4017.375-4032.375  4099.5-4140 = 1.4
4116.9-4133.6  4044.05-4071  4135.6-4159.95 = -1.1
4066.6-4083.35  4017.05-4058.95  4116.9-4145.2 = 0.9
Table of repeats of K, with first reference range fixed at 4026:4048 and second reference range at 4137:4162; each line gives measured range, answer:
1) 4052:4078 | 1.46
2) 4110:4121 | -0.82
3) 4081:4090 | -0.42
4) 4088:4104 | -0.31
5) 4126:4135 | -0.38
